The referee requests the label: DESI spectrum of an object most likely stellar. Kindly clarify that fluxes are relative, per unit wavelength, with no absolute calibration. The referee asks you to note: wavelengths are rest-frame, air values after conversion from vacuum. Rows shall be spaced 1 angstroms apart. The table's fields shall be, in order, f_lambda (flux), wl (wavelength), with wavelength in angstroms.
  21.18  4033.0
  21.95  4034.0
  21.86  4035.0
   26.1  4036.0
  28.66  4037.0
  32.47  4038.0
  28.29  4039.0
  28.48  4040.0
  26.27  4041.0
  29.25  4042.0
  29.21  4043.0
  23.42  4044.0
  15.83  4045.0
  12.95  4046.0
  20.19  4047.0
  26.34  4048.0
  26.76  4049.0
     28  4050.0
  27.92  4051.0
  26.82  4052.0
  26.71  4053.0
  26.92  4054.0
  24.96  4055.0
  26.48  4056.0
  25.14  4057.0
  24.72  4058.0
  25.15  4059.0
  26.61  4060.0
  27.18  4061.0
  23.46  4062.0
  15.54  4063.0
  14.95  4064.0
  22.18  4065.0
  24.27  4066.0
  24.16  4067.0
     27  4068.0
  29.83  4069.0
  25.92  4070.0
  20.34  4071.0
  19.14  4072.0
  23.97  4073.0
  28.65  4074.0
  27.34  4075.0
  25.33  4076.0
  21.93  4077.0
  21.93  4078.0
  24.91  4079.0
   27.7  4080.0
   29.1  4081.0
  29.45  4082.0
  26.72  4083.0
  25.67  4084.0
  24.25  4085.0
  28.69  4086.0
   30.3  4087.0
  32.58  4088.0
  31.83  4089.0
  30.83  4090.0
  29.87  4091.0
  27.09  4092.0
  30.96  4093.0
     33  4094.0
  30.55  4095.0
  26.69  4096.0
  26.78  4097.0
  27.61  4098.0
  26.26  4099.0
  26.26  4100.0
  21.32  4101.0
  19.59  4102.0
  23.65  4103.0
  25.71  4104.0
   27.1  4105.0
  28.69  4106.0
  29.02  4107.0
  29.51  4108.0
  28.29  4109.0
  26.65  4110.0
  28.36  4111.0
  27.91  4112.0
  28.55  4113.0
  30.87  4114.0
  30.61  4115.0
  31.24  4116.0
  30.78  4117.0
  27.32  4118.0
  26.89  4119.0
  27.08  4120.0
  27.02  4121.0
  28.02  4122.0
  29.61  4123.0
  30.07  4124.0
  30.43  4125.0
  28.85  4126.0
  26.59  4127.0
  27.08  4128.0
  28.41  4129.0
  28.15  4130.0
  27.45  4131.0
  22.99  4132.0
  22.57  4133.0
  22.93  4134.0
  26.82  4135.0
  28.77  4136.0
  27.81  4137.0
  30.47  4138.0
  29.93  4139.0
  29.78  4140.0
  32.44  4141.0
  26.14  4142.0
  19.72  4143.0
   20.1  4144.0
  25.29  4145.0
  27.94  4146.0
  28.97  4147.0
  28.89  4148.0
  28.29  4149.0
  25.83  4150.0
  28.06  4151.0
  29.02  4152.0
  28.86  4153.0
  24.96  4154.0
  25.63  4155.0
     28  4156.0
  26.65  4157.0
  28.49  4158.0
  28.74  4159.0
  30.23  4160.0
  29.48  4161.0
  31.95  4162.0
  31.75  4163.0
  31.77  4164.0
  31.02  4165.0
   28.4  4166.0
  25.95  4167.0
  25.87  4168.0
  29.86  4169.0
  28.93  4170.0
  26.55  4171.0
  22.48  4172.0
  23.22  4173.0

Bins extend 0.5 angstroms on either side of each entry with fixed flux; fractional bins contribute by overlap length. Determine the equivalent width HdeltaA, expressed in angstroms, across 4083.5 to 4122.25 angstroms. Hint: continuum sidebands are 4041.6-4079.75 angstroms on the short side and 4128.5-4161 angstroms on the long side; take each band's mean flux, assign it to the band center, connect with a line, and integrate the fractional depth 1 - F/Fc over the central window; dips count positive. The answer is -3.5 angstroms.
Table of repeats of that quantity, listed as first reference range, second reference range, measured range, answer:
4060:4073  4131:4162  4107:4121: -1.8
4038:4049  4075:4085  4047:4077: 0.5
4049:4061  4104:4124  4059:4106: 2.5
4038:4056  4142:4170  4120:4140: -0.3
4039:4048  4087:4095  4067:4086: 2.0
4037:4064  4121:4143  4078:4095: -1.7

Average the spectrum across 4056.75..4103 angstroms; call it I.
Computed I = 25.9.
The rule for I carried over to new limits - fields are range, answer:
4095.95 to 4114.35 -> 26.7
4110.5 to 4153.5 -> 27.7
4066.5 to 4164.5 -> 27.5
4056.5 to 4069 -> 23.6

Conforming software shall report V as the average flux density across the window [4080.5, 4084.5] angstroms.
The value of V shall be 27.7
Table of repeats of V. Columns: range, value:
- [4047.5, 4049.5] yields 26.6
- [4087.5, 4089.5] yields 32.2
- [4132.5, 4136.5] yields 25.3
